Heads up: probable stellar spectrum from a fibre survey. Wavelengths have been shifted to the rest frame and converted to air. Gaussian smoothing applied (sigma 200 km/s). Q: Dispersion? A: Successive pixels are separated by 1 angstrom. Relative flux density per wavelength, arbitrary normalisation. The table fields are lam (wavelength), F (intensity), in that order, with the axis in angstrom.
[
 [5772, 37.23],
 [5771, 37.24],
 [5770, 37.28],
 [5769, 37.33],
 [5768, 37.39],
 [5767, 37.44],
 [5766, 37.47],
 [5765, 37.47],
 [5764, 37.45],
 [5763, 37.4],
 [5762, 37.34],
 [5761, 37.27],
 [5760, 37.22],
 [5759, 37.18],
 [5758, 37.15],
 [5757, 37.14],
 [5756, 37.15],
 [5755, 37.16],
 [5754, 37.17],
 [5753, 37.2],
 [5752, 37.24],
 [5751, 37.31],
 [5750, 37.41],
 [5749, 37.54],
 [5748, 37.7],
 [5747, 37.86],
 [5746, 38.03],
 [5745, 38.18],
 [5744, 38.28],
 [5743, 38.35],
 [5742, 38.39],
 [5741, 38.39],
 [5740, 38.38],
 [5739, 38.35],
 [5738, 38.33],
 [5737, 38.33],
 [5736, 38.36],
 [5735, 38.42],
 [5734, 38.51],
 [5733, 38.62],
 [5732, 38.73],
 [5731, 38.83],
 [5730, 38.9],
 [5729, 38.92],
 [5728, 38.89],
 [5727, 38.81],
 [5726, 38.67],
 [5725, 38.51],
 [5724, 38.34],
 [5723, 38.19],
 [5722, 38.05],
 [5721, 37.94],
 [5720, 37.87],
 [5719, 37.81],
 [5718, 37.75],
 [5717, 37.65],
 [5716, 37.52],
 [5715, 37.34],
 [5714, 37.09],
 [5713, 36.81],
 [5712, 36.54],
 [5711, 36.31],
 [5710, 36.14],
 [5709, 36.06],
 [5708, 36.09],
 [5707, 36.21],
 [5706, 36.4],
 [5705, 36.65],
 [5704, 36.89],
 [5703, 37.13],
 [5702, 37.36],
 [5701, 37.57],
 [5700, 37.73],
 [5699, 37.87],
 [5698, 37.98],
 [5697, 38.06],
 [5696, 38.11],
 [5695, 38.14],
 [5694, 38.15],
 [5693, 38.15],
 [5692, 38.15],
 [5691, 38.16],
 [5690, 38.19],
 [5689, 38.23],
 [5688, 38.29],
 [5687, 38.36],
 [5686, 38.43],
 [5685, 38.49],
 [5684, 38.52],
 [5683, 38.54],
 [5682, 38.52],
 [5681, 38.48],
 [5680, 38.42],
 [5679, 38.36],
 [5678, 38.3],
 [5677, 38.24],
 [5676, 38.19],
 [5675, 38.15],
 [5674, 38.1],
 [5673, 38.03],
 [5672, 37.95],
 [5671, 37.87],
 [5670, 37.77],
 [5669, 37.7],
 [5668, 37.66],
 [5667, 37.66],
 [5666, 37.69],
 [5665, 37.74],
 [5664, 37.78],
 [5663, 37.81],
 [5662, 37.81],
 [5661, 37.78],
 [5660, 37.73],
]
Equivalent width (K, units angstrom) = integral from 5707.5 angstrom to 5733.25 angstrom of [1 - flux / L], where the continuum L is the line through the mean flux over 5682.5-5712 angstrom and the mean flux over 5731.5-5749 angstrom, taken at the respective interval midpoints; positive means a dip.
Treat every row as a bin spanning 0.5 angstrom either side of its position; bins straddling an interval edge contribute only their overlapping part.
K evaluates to 0.1 angstrom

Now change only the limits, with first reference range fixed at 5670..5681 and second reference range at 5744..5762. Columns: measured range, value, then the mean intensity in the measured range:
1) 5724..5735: -0.3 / 38.7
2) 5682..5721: 0.4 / 37.6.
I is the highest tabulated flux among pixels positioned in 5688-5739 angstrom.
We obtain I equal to 38.92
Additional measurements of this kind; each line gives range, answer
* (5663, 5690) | 38.54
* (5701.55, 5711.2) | 37.36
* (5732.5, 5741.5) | 38.62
